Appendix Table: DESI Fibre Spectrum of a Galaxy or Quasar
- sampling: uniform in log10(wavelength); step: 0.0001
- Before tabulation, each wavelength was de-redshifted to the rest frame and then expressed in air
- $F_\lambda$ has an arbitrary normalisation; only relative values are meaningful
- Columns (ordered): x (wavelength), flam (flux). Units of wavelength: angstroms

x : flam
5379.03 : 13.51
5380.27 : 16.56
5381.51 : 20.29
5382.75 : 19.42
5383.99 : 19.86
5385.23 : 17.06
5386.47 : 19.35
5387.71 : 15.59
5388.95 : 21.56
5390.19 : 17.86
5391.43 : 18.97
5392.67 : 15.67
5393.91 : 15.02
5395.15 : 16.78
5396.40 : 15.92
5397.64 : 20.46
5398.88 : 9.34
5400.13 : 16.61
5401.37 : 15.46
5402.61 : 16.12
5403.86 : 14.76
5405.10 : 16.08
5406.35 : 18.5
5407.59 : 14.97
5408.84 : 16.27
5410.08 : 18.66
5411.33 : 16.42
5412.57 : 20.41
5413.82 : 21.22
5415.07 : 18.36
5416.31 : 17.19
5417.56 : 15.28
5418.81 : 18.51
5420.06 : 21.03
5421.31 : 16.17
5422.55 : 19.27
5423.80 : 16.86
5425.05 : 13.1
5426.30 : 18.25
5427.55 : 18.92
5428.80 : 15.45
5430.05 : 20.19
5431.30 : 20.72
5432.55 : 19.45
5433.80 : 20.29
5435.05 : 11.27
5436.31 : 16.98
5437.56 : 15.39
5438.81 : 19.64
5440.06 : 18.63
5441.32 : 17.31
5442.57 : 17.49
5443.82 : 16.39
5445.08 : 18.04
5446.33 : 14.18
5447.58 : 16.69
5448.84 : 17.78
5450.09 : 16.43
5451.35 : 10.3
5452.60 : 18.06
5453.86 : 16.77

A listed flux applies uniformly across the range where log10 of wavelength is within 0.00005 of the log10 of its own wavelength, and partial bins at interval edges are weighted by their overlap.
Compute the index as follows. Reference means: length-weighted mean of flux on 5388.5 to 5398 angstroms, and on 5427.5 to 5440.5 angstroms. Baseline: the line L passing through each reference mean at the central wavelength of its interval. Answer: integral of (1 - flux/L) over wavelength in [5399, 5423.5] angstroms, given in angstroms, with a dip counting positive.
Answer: 0.7 angstroms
